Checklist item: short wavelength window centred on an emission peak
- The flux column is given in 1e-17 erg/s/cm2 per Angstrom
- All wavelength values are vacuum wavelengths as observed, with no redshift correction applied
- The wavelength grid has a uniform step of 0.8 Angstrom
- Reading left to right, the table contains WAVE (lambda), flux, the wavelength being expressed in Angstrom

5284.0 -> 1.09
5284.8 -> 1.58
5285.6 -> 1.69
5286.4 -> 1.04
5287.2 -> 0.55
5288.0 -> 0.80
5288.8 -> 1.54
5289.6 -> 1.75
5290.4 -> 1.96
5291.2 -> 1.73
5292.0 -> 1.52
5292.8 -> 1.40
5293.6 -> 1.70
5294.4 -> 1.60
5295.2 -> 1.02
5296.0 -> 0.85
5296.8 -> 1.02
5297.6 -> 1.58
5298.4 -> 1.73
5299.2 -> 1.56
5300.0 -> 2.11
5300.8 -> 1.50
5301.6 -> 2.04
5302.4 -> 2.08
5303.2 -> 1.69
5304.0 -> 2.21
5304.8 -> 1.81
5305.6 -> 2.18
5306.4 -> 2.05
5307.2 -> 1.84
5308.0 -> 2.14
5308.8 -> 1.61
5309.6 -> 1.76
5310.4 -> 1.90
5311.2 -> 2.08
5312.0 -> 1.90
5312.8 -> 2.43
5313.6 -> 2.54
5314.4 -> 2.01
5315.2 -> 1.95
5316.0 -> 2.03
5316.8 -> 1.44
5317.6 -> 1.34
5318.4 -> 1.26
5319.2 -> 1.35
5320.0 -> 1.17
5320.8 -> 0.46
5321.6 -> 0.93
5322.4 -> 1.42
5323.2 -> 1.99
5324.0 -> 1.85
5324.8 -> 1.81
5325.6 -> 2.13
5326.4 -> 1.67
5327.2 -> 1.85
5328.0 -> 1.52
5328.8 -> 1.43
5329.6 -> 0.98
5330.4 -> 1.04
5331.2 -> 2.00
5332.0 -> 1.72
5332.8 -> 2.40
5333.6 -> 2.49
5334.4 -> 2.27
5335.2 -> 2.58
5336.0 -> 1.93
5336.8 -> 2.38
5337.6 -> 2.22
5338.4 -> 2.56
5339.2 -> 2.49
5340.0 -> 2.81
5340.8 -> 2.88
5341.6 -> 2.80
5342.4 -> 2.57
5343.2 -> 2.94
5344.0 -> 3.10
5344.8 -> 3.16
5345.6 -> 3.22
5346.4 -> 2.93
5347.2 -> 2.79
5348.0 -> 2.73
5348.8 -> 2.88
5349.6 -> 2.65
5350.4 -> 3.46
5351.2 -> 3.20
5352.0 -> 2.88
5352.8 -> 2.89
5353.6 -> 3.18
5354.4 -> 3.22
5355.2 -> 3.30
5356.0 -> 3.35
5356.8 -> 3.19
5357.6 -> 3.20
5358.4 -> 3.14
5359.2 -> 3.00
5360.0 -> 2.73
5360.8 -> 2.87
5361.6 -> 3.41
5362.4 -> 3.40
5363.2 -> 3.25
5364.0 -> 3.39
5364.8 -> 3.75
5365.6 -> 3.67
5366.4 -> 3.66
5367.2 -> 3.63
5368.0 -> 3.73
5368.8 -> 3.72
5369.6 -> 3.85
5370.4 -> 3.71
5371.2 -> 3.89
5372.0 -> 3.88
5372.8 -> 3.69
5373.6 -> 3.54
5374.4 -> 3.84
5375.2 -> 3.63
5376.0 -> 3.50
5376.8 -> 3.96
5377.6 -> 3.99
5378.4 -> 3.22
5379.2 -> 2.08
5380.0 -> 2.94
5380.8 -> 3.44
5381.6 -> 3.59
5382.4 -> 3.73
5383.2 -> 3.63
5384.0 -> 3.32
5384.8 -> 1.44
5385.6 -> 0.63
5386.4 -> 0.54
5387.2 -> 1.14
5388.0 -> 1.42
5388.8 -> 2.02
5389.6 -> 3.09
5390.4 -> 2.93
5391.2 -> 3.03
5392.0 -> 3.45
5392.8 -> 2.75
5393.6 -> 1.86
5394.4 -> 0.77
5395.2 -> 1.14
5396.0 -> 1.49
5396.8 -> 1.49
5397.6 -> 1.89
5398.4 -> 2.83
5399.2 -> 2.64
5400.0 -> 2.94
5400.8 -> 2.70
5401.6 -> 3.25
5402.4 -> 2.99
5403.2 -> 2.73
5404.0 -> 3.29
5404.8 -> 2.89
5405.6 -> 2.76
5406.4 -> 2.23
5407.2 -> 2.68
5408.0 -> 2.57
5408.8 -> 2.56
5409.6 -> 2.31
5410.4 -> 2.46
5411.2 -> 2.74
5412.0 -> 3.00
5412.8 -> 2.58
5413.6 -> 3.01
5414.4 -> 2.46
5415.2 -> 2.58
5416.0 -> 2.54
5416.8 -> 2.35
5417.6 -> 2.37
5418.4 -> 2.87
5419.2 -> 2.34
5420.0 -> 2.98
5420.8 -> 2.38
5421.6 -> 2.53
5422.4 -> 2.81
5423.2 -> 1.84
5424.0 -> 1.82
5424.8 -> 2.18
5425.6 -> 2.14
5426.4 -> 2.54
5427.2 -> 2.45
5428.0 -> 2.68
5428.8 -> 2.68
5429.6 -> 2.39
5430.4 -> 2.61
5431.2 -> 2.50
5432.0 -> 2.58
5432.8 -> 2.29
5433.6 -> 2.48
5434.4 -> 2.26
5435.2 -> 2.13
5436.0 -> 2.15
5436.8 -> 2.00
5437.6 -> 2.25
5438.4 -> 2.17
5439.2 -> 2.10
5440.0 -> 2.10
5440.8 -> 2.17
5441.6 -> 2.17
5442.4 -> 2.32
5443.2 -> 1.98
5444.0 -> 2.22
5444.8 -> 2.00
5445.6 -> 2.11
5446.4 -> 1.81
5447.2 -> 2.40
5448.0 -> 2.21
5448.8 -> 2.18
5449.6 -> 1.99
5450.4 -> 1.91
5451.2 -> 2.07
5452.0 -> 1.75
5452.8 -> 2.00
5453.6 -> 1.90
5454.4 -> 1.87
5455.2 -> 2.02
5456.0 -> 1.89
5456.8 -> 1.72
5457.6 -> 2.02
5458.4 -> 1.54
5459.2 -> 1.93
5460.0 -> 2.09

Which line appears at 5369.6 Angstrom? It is C IV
